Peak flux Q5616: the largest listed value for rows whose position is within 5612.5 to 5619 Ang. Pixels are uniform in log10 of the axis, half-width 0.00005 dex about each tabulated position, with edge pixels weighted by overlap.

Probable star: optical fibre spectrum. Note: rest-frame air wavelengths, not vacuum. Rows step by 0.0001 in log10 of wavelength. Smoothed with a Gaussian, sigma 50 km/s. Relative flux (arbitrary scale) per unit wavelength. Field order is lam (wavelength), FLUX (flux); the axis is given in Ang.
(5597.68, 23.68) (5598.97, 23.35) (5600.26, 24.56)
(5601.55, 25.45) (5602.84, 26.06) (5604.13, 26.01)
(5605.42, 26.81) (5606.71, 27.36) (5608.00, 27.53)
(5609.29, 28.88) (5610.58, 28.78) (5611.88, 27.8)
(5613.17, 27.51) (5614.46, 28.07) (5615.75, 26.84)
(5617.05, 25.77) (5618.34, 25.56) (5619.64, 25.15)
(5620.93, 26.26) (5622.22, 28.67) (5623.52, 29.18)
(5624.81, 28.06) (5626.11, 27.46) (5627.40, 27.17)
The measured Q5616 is 28.07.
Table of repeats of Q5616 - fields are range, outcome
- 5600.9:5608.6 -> 27.53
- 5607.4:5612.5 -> 28.88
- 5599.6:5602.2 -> 25.45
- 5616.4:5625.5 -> 29.18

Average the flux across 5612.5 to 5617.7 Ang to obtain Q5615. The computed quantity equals 27.1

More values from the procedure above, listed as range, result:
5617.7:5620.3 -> 25.3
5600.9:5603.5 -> 25.8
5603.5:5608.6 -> 26.9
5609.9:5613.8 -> 28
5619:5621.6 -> 25.8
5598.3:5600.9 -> 23.9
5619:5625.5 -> 27.5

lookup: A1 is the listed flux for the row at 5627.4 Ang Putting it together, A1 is 27.17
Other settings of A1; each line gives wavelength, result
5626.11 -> 27.46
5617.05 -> 25.77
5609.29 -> 28.88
